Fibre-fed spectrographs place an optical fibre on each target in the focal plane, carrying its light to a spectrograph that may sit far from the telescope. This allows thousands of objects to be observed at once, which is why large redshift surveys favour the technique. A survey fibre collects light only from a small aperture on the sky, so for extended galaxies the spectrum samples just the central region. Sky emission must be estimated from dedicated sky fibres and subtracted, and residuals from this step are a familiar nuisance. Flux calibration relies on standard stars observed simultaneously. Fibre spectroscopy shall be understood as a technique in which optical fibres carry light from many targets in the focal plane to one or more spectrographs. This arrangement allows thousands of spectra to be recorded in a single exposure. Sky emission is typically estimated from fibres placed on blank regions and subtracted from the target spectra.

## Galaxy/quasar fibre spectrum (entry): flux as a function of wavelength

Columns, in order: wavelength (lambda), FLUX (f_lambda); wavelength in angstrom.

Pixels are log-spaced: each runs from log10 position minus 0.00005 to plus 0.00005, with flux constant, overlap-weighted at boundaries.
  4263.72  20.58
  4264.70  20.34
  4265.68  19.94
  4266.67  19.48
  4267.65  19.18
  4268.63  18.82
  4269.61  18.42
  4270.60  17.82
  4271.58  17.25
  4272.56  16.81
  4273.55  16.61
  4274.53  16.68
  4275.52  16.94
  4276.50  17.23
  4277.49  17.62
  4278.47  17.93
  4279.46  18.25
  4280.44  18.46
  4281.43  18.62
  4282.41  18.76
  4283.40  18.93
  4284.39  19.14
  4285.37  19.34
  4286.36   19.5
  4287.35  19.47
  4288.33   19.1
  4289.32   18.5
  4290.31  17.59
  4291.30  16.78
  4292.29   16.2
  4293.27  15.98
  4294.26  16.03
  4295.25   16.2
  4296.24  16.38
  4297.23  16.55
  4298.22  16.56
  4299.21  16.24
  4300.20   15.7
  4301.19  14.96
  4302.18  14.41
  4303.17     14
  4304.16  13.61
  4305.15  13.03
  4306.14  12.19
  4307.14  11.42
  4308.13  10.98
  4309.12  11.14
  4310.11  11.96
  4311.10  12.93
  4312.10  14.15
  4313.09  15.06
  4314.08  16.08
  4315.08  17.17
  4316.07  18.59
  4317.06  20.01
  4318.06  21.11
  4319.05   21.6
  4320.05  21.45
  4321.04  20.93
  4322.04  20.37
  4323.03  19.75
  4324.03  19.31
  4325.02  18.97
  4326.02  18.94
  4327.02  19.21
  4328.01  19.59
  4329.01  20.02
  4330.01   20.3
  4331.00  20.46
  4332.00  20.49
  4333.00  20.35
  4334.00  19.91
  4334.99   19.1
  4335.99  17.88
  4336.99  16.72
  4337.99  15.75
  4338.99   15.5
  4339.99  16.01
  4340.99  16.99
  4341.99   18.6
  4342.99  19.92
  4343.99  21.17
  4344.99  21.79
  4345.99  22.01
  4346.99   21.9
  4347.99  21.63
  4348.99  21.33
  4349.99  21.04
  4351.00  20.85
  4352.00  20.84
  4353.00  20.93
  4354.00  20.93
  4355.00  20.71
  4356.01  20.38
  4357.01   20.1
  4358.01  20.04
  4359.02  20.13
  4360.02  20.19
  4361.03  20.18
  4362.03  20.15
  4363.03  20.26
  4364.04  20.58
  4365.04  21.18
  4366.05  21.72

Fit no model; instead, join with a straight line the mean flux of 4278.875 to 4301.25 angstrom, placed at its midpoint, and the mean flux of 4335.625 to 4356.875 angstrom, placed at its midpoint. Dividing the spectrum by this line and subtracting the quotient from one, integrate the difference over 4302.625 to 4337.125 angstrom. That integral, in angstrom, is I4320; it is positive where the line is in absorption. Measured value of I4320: 2.5 angstrom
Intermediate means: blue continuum 17.6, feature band 17.4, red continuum 19.7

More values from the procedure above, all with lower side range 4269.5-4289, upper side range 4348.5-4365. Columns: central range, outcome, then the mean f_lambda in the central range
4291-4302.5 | 1.6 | 16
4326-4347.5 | 0.8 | 19.2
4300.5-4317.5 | 4.3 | 14.2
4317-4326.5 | -0.4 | 20.2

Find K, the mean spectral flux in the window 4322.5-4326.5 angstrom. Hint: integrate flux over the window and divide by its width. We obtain 19.3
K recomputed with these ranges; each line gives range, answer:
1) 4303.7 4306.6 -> 13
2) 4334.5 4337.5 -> 17.9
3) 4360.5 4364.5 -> 20.3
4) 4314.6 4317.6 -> 18.6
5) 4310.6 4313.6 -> 14.1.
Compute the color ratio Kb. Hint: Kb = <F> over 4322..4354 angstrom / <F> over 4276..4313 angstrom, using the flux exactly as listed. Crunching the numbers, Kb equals 1.2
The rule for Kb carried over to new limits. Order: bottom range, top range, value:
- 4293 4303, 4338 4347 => 1.20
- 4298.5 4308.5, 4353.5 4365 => 1.48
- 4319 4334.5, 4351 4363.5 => 1.02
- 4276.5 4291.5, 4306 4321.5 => 0.87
